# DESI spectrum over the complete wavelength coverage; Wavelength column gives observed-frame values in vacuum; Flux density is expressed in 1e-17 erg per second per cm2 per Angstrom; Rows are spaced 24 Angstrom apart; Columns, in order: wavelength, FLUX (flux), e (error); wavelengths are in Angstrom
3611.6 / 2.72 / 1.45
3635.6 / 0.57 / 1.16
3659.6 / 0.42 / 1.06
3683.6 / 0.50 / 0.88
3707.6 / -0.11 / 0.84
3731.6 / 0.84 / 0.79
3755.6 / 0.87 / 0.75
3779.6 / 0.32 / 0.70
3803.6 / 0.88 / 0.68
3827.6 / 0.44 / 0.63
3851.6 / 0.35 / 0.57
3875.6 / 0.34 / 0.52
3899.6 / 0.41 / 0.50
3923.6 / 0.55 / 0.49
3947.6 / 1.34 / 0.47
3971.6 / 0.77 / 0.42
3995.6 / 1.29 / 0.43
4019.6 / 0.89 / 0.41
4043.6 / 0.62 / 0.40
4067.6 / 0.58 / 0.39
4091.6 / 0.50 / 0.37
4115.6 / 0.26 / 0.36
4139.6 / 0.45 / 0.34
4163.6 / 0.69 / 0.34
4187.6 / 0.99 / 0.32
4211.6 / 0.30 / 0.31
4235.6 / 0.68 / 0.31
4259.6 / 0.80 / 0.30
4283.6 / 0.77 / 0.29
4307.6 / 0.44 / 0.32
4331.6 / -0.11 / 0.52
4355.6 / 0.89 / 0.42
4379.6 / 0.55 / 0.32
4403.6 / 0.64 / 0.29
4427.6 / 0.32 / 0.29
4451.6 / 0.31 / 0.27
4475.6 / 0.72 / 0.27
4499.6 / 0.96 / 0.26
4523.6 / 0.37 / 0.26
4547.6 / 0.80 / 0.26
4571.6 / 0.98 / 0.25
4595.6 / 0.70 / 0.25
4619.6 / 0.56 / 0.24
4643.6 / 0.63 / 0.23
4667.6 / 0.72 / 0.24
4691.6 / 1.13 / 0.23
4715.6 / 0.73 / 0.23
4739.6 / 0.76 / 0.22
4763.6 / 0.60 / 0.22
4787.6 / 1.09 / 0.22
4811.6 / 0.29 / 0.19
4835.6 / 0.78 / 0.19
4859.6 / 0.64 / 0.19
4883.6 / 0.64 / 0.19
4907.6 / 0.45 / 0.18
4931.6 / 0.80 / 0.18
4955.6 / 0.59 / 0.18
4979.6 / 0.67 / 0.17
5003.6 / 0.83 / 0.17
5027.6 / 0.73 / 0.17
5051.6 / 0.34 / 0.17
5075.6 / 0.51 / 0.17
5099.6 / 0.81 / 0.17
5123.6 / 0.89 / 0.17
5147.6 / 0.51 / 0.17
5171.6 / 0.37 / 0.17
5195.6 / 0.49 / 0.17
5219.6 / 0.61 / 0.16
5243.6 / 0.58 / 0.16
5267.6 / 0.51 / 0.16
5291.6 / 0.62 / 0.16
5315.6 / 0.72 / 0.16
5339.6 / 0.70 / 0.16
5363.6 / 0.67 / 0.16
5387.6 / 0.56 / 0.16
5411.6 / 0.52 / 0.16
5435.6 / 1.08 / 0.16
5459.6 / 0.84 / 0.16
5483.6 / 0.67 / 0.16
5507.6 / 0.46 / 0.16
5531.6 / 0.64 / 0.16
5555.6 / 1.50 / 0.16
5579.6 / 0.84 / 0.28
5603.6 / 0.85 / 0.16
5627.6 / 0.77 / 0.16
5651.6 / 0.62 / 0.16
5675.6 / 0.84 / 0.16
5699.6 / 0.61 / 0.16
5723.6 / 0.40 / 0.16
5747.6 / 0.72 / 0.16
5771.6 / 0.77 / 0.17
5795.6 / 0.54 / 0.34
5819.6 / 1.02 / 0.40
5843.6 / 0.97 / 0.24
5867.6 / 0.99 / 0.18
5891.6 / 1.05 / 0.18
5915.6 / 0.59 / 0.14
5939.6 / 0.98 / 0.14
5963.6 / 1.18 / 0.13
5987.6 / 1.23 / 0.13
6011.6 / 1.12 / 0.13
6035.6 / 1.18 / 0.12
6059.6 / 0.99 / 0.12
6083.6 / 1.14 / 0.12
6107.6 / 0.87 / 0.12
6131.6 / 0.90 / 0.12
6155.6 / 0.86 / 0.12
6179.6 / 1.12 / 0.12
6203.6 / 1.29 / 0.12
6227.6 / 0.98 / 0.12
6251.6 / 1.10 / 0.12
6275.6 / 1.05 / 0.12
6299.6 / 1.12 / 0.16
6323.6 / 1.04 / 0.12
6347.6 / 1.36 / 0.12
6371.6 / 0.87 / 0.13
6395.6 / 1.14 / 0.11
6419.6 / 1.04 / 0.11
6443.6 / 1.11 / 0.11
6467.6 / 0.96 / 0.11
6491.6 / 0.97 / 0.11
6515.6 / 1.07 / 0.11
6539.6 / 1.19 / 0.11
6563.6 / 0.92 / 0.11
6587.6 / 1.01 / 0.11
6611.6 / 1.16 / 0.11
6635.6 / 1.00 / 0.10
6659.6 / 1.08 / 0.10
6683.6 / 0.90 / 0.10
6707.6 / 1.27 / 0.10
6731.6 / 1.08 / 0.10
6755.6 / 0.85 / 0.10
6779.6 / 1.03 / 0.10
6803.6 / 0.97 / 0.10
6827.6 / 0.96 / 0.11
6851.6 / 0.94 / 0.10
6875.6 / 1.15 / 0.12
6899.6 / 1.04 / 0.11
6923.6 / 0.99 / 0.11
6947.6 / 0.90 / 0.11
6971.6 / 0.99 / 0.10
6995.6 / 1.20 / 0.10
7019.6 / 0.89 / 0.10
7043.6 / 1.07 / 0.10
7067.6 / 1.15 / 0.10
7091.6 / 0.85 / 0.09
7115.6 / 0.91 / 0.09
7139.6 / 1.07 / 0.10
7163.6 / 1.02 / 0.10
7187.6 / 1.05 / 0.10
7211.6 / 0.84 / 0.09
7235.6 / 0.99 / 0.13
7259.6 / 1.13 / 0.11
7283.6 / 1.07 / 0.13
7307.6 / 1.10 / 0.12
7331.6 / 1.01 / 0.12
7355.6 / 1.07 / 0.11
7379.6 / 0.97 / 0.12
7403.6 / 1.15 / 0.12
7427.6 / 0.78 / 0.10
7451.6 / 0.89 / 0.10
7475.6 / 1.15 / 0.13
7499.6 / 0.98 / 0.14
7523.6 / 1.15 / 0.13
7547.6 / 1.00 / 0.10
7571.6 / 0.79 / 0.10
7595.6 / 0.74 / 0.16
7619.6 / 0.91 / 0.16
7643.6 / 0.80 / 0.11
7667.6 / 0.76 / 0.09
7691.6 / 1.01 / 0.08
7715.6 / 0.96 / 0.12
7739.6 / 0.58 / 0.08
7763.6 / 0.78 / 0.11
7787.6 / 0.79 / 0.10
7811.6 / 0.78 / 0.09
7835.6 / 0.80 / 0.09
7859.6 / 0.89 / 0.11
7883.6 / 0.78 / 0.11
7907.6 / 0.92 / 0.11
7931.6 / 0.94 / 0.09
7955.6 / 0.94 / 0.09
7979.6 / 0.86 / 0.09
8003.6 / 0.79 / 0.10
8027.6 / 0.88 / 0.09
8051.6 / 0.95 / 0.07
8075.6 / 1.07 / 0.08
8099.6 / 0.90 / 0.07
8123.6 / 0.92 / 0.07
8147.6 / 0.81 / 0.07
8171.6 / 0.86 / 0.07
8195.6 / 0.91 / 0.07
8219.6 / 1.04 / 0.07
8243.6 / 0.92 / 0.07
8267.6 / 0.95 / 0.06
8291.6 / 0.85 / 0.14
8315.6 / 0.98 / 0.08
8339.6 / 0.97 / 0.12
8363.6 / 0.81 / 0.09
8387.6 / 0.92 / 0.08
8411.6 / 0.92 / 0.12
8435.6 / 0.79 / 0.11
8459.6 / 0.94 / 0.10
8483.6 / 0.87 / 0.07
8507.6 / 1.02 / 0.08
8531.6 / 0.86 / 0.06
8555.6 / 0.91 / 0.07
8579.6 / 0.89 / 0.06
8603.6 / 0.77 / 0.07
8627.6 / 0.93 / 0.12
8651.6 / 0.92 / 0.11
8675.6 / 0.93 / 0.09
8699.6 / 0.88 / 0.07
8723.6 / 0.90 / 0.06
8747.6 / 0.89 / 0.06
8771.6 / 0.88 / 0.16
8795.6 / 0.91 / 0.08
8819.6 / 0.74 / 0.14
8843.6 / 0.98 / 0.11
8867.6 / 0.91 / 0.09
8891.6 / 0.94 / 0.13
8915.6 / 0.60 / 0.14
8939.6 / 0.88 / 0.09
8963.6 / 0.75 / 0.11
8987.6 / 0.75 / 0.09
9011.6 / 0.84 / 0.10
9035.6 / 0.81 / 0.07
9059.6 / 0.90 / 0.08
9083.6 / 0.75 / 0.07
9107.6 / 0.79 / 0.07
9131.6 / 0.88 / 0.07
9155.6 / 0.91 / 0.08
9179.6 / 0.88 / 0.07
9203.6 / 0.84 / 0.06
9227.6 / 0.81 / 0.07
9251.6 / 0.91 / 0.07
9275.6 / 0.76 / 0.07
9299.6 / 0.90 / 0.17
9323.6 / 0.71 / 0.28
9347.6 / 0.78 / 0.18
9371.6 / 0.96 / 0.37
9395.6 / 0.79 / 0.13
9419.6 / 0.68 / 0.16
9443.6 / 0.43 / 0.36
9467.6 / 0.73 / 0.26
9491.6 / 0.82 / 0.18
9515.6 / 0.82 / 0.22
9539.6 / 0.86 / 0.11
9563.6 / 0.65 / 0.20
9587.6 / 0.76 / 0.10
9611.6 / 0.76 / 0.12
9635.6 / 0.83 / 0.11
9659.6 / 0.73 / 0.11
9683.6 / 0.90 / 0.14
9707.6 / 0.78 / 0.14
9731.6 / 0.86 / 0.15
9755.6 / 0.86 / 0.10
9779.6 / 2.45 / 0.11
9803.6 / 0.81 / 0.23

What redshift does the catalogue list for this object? 0.491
